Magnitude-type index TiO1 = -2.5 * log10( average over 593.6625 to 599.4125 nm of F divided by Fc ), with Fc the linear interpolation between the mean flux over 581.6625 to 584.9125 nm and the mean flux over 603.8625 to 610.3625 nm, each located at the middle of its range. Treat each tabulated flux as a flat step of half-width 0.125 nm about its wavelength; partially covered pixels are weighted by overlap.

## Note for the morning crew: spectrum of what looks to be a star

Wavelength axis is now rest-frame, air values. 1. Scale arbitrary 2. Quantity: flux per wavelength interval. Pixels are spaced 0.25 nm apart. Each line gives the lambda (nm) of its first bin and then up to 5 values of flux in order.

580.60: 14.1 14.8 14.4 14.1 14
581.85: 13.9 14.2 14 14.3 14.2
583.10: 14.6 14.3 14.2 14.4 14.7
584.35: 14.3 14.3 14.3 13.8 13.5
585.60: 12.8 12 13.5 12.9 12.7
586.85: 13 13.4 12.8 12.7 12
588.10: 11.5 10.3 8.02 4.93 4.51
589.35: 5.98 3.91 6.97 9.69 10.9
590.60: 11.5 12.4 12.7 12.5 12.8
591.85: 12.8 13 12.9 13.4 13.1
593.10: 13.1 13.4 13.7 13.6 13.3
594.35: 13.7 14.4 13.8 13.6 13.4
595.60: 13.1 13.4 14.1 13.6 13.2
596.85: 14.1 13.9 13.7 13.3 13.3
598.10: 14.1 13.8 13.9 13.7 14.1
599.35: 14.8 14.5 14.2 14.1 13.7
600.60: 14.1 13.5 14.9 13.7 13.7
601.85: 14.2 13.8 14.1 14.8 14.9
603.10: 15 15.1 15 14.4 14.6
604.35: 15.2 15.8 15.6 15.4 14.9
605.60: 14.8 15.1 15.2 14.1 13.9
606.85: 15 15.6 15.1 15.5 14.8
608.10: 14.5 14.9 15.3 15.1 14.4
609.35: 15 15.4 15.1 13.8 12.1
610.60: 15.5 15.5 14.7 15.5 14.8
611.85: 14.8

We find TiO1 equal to 0.07 mag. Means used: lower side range 14.3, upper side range 14.9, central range 13.7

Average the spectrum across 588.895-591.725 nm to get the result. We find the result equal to 9.31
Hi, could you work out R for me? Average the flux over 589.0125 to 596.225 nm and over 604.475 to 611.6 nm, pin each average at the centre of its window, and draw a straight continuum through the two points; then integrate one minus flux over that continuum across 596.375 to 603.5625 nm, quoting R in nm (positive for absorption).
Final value -0.387 nm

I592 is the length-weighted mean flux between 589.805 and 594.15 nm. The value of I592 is 12.4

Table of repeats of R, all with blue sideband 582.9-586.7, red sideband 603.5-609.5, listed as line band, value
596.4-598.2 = 0.10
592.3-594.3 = 0.13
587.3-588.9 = 0.40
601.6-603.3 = 0.04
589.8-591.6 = 0.36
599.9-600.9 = 0.05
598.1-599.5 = 0.05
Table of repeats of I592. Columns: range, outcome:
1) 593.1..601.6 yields 13.8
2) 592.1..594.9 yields 13.5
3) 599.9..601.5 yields 14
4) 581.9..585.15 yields 14.3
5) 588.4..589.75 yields 5.77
